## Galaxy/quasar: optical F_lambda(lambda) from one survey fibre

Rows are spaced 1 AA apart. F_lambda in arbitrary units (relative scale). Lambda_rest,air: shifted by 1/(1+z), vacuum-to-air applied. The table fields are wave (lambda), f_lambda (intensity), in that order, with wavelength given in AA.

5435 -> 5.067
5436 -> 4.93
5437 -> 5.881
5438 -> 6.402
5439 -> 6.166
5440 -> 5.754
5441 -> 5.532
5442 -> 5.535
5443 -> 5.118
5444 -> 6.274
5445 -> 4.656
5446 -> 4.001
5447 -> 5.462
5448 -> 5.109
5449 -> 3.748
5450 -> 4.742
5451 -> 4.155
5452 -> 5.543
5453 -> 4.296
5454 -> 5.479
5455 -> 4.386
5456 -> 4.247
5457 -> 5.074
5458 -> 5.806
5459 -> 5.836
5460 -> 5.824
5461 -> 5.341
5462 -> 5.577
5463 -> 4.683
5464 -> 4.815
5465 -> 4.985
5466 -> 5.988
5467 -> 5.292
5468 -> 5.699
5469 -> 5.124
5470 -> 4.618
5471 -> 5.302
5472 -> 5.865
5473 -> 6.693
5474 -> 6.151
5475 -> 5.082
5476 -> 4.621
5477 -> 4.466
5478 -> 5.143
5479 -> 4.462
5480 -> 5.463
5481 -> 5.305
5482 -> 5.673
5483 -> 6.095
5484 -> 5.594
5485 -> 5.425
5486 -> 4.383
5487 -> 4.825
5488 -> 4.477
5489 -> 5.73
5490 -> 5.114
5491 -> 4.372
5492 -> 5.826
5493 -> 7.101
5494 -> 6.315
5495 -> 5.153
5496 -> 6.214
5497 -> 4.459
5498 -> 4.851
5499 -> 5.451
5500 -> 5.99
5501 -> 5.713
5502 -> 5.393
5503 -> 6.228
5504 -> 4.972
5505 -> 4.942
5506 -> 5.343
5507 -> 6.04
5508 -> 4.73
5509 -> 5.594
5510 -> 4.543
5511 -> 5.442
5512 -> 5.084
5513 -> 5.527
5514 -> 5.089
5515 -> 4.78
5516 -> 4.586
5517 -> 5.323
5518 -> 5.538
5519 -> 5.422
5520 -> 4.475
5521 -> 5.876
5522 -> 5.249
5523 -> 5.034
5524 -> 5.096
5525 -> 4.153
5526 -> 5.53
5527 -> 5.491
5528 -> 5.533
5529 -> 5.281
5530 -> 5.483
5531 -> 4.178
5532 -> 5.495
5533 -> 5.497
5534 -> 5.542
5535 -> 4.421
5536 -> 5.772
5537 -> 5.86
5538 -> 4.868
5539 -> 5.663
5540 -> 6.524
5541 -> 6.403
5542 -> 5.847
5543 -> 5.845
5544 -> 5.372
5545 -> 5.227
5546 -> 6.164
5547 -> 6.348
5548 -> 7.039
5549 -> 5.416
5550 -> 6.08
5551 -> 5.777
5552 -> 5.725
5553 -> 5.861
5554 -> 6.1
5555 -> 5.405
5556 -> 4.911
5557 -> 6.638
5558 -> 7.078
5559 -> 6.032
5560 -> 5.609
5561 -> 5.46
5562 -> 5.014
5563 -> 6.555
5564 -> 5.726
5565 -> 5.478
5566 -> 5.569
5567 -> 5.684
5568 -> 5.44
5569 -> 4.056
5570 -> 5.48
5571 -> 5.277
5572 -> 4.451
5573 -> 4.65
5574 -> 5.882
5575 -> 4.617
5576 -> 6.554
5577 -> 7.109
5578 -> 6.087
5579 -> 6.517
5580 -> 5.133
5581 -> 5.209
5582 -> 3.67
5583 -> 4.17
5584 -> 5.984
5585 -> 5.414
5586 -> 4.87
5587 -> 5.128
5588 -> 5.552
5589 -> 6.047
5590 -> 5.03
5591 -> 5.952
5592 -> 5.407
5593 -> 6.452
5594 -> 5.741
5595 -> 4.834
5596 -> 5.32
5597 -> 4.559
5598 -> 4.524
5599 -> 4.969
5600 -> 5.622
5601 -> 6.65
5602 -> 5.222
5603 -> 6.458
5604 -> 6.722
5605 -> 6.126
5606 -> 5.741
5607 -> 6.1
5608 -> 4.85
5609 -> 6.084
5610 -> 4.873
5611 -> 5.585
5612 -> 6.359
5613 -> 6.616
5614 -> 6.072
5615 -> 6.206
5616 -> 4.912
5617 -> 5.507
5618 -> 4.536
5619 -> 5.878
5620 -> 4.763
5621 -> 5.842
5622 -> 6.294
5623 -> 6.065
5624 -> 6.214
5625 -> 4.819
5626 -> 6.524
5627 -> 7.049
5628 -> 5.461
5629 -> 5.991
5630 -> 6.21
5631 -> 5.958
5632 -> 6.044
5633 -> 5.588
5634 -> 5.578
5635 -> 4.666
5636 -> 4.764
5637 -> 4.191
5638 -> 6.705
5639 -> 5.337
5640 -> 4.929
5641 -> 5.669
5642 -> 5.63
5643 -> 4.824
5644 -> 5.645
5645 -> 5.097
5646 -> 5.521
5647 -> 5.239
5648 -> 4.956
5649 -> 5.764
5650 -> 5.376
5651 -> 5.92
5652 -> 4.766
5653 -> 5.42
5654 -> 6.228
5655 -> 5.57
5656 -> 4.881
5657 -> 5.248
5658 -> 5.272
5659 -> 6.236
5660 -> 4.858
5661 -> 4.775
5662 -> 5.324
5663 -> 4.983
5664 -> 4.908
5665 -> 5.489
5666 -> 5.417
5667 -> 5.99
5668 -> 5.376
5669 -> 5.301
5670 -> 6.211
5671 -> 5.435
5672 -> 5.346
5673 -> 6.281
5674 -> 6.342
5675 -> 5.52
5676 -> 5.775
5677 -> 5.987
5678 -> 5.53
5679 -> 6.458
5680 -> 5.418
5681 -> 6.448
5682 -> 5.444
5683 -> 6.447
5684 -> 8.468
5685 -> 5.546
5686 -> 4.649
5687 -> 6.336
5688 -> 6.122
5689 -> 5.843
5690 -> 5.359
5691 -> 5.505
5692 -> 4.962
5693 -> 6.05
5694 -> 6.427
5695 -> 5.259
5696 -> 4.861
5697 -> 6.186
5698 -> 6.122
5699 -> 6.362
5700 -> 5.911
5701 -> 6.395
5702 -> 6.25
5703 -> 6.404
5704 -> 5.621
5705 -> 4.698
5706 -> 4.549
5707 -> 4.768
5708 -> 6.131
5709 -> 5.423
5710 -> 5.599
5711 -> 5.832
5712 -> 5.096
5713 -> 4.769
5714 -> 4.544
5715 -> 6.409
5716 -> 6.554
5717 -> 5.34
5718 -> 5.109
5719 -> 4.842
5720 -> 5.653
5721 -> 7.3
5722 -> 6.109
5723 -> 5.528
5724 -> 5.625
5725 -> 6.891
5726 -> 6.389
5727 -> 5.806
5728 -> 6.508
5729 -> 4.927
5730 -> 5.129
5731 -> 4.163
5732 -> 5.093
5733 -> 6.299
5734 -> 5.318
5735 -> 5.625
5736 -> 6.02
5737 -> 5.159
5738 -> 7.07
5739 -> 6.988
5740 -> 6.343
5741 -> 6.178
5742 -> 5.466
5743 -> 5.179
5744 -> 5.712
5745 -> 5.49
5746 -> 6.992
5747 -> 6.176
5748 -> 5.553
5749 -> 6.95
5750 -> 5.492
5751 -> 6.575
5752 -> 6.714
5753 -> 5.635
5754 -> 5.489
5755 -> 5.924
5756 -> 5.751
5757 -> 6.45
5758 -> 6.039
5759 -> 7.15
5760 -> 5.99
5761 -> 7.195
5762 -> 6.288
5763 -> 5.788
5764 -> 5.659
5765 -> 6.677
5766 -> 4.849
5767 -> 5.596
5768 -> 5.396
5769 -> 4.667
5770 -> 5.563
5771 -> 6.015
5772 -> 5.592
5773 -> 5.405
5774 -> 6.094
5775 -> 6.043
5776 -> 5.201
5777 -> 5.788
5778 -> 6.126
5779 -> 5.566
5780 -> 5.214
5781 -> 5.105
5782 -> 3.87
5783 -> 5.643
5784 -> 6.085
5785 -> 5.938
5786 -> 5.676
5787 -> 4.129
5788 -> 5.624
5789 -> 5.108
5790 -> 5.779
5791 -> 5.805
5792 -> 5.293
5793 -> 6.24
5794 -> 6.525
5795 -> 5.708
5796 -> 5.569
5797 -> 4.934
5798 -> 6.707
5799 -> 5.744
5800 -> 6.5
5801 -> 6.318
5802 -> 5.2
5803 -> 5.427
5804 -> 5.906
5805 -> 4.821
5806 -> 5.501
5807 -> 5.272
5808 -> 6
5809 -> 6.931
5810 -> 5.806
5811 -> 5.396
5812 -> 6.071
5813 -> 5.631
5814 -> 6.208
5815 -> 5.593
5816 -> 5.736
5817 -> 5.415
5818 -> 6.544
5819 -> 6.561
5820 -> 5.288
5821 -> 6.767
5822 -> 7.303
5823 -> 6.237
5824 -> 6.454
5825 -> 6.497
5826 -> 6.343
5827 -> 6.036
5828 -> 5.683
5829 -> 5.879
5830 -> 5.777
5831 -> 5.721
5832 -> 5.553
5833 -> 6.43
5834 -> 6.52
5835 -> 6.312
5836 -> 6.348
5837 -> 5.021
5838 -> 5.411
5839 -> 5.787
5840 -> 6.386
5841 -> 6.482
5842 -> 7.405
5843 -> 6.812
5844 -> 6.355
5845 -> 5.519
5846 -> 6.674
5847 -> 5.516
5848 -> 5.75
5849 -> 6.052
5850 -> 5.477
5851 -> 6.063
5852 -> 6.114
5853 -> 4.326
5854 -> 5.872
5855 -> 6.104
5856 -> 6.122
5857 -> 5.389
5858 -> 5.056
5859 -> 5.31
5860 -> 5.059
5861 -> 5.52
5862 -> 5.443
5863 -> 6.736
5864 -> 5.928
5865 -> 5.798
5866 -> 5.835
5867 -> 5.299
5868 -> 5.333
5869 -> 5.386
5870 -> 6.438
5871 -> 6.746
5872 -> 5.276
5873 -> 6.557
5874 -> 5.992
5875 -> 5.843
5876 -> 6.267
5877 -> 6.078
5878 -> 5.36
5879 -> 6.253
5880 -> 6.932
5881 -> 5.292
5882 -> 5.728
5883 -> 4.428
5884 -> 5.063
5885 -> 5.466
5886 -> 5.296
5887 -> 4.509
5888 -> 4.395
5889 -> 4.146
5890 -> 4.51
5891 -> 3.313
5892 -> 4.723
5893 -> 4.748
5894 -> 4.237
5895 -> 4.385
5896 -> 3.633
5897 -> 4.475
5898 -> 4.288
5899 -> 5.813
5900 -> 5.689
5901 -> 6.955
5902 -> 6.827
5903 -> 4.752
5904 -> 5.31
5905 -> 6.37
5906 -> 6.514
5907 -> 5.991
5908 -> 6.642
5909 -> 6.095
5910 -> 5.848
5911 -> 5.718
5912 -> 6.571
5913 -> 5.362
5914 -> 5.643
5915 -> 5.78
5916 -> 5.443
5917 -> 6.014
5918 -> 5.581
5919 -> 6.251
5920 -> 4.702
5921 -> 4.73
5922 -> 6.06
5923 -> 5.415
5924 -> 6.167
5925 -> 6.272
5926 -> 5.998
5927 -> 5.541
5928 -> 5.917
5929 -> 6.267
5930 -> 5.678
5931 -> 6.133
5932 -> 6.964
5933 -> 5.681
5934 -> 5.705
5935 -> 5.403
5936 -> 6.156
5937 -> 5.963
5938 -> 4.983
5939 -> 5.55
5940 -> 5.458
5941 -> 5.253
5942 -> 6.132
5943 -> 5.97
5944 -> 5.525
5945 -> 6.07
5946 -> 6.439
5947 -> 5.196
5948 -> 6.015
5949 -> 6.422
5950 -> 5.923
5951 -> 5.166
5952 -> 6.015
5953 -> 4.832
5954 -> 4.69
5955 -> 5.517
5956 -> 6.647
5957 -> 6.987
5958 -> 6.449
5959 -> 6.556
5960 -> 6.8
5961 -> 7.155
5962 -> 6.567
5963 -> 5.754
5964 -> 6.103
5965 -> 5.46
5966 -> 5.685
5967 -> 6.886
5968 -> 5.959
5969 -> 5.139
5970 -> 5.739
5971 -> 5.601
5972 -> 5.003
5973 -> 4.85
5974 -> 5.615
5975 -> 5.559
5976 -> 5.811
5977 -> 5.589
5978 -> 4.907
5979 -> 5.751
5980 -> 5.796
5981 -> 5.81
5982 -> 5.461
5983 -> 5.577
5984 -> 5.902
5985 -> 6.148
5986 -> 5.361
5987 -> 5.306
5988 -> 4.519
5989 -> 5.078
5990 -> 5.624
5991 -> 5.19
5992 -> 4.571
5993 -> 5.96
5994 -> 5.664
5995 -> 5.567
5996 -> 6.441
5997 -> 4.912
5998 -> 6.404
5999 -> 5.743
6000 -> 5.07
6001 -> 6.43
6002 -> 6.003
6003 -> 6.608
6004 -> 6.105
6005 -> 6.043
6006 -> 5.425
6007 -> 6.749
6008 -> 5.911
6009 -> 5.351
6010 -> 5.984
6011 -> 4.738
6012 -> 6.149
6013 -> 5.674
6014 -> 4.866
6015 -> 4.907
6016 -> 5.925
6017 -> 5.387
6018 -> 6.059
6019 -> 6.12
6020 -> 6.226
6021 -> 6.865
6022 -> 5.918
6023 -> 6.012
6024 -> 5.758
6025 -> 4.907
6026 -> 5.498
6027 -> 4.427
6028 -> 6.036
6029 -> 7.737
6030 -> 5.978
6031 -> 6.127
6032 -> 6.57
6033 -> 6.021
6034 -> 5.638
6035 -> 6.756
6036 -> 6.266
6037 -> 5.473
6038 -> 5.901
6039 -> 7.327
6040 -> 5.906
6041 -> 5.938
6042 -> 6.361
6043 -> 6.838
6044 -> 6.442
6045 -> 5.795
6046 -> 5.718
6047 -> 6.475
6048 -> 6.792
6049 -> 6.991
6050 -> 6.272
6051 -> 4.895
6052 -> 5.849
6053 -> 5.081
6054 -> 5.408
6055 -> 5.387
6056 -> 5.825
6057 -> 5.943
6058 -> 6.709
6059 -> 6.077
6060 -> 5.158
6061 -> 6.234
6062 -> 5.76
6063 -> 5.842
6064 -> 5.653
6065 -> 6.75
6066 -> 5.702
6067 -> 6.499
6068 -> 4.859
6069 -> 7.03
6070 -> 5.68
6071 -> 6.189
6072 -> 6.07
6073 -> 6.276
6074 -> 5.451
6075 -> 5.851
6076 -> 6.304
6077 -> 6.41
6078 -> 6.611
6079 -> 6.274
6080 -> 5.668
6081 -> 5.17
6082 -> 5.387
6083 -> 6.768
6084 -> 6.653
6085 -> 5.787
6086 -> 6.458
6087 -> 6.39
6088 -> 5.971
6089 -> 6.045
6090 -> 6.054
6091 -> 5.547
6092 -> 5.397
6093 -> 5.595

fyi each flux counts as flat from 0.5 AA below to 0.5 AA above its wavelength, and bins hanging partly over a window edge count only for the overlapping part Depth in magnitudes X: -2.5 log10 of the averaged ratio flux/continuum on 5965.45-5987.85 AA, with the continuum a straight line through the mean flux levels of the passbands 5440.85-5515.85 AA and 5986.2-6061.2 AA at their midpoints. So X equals 0.04 mag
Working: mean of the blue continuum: 5.25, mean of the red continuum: 5.86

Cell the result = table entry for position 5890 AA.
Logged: 4.51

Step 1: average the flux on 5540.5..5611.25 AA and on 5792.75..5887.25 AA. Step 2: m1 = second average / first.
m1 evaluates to 1.05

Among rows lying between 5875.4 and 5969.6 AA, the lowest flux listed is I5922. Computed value 3.313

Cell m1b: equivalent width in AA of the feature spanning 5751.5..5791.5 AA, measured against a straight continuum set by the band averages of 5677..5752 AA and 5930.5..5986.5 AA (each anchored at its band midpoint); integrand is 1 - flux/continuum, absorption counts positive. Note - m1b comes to 0.7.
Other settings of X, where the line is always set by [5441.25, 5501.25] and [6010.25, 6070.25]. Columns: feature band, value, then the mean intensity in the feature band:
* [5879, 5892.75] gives 0.16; 4.95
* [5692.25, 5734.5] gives -0.02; 5.67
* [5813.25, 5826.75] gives -0.10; 6.21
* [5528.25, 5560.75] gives -0.08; 5.73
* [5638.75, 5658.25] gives 0.02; 5.37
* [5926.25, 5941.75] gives 0.01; 5.79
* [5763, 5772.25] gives 0.01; 5.57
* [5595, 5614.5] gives -0.05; 5.69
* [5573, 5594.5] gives -0.03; 5.53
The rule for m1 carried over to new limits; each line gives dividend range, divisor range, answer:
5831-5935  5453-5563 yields 1.05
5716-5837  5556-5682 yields 1.05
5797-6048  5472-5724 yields 1.04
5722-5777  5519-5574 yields 1.06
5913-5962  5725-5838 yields 1.00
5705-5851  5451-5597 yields 1.08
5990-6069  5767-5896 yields 1.04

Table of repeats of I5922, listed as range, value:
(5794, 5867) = 4.326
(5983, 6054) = 4.427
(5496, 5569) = 4.056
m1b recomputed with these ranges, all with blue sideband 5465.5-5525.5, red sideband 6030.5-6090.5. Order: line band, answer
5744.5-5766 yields -1.91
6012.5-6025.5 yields 0.58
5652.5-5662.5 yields 0.26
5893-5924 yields 1.55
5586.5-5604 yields -0.29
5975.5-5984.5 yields 0.50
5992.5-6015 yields 0.74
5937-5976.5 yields 0.60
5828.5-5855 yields -0.99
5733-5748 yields -0.91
